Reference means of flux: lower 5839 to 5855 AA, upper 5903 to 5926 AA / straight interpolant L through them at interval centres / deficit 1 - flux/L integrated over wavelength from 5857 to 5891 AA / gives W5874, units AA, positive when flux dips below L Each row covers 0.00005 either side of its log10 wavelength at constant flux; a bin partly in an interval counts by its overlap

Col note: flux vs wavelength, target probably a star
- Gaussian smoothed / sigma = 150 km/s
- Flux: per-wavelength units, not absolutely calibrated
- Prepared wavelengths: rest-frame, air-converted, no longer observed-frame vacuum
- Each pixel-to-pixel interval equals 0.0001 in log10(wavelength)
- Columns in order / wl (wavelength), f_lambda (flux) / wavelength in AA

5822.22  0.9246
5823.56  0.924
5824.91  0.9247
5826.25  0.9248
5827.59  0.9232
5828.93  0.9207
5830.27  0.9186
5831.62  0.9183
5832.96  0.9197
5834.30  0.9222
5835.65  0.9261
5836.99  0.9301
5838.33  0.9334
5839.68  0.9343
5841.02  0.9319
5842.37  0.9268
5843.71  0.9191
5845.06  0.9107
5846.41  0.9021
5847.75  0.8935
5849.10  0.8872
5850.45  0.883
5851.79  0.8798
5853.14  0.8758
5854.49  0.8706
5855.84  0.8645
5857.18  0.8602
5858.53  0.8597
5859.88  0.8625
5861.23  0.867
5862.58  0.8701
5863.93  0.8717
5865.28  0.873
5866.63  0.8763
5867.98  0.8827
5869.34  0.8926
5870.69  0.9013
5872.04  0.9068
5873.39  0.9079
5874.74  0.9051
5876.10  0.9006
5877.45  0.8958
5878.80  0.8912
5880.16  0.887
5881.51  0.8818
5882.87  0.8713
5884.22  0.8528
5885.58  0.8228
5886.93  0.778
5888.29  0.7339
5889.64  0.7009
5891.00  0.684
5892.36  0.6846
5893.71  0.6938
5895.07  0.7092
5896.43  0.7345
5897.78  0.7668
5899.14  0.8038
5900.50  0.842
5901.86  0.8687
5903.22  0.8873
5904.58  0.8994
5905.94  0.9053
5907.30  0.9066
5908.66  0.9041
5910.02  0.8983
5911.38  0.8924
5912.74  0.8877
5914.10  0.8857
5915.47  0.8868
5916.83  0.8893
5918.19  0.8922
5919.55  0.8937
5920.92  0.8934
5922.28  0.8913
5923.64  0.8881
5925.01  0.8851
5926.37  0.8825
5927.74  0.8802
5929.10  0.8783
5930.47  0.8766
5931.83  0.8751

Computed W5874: 1.5 AA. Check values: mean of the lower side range 0.901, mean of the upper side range 0.893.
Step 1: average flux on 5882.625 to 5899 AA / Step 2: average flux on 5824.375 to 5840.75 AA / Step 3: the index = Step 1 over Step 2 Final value 0.81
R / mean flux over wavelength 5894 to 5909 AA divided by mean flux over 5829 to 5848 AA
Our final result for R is 0.9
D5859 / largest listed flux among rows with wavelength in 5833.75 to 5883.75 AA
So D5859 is 0.9343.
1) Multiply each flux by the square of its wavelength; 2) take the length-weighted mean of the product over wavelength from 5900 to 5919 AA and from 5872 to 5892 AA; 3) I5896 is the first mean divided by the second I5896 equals 1.07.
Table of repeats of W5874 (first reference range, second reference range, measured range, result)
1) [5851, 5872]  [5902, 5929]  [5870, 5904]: 2.39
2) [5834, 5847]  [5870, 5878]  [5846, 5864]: 0.79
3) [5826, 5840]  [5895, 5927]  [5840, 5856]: 0.29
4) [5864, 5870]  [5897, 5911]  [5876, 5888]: 0.22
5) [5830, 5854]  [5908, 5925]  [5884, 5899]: 2.63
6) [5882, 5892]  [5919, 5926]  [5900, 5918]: -0.91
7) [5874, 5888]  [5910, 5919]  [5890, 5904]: 1.76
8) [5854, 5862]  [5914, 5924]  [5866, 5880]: -0.40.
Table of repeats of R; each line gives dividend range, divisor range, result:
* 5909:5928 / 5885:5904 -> 1.16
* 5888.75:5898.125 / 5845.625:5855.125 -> 0.80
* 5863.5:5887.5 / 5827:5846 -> 0.95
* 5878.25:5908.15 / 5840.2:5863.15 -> 0.91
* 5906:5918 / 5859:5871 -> 1.02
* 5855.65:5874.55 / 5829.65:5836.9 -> 0.95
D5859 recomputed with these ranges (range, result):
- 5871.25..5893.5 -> 0.9079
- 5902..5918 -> 0.9066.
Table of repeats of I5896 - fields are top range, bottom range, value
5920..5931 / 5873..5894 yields 1.10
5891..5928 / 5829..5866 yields 0.97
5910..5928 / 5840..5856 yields 1.01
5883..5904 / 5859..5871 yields 0.89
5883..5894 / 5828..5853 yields 0.84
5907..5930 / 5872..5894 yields 1.09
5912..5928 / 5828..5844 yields 0.99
